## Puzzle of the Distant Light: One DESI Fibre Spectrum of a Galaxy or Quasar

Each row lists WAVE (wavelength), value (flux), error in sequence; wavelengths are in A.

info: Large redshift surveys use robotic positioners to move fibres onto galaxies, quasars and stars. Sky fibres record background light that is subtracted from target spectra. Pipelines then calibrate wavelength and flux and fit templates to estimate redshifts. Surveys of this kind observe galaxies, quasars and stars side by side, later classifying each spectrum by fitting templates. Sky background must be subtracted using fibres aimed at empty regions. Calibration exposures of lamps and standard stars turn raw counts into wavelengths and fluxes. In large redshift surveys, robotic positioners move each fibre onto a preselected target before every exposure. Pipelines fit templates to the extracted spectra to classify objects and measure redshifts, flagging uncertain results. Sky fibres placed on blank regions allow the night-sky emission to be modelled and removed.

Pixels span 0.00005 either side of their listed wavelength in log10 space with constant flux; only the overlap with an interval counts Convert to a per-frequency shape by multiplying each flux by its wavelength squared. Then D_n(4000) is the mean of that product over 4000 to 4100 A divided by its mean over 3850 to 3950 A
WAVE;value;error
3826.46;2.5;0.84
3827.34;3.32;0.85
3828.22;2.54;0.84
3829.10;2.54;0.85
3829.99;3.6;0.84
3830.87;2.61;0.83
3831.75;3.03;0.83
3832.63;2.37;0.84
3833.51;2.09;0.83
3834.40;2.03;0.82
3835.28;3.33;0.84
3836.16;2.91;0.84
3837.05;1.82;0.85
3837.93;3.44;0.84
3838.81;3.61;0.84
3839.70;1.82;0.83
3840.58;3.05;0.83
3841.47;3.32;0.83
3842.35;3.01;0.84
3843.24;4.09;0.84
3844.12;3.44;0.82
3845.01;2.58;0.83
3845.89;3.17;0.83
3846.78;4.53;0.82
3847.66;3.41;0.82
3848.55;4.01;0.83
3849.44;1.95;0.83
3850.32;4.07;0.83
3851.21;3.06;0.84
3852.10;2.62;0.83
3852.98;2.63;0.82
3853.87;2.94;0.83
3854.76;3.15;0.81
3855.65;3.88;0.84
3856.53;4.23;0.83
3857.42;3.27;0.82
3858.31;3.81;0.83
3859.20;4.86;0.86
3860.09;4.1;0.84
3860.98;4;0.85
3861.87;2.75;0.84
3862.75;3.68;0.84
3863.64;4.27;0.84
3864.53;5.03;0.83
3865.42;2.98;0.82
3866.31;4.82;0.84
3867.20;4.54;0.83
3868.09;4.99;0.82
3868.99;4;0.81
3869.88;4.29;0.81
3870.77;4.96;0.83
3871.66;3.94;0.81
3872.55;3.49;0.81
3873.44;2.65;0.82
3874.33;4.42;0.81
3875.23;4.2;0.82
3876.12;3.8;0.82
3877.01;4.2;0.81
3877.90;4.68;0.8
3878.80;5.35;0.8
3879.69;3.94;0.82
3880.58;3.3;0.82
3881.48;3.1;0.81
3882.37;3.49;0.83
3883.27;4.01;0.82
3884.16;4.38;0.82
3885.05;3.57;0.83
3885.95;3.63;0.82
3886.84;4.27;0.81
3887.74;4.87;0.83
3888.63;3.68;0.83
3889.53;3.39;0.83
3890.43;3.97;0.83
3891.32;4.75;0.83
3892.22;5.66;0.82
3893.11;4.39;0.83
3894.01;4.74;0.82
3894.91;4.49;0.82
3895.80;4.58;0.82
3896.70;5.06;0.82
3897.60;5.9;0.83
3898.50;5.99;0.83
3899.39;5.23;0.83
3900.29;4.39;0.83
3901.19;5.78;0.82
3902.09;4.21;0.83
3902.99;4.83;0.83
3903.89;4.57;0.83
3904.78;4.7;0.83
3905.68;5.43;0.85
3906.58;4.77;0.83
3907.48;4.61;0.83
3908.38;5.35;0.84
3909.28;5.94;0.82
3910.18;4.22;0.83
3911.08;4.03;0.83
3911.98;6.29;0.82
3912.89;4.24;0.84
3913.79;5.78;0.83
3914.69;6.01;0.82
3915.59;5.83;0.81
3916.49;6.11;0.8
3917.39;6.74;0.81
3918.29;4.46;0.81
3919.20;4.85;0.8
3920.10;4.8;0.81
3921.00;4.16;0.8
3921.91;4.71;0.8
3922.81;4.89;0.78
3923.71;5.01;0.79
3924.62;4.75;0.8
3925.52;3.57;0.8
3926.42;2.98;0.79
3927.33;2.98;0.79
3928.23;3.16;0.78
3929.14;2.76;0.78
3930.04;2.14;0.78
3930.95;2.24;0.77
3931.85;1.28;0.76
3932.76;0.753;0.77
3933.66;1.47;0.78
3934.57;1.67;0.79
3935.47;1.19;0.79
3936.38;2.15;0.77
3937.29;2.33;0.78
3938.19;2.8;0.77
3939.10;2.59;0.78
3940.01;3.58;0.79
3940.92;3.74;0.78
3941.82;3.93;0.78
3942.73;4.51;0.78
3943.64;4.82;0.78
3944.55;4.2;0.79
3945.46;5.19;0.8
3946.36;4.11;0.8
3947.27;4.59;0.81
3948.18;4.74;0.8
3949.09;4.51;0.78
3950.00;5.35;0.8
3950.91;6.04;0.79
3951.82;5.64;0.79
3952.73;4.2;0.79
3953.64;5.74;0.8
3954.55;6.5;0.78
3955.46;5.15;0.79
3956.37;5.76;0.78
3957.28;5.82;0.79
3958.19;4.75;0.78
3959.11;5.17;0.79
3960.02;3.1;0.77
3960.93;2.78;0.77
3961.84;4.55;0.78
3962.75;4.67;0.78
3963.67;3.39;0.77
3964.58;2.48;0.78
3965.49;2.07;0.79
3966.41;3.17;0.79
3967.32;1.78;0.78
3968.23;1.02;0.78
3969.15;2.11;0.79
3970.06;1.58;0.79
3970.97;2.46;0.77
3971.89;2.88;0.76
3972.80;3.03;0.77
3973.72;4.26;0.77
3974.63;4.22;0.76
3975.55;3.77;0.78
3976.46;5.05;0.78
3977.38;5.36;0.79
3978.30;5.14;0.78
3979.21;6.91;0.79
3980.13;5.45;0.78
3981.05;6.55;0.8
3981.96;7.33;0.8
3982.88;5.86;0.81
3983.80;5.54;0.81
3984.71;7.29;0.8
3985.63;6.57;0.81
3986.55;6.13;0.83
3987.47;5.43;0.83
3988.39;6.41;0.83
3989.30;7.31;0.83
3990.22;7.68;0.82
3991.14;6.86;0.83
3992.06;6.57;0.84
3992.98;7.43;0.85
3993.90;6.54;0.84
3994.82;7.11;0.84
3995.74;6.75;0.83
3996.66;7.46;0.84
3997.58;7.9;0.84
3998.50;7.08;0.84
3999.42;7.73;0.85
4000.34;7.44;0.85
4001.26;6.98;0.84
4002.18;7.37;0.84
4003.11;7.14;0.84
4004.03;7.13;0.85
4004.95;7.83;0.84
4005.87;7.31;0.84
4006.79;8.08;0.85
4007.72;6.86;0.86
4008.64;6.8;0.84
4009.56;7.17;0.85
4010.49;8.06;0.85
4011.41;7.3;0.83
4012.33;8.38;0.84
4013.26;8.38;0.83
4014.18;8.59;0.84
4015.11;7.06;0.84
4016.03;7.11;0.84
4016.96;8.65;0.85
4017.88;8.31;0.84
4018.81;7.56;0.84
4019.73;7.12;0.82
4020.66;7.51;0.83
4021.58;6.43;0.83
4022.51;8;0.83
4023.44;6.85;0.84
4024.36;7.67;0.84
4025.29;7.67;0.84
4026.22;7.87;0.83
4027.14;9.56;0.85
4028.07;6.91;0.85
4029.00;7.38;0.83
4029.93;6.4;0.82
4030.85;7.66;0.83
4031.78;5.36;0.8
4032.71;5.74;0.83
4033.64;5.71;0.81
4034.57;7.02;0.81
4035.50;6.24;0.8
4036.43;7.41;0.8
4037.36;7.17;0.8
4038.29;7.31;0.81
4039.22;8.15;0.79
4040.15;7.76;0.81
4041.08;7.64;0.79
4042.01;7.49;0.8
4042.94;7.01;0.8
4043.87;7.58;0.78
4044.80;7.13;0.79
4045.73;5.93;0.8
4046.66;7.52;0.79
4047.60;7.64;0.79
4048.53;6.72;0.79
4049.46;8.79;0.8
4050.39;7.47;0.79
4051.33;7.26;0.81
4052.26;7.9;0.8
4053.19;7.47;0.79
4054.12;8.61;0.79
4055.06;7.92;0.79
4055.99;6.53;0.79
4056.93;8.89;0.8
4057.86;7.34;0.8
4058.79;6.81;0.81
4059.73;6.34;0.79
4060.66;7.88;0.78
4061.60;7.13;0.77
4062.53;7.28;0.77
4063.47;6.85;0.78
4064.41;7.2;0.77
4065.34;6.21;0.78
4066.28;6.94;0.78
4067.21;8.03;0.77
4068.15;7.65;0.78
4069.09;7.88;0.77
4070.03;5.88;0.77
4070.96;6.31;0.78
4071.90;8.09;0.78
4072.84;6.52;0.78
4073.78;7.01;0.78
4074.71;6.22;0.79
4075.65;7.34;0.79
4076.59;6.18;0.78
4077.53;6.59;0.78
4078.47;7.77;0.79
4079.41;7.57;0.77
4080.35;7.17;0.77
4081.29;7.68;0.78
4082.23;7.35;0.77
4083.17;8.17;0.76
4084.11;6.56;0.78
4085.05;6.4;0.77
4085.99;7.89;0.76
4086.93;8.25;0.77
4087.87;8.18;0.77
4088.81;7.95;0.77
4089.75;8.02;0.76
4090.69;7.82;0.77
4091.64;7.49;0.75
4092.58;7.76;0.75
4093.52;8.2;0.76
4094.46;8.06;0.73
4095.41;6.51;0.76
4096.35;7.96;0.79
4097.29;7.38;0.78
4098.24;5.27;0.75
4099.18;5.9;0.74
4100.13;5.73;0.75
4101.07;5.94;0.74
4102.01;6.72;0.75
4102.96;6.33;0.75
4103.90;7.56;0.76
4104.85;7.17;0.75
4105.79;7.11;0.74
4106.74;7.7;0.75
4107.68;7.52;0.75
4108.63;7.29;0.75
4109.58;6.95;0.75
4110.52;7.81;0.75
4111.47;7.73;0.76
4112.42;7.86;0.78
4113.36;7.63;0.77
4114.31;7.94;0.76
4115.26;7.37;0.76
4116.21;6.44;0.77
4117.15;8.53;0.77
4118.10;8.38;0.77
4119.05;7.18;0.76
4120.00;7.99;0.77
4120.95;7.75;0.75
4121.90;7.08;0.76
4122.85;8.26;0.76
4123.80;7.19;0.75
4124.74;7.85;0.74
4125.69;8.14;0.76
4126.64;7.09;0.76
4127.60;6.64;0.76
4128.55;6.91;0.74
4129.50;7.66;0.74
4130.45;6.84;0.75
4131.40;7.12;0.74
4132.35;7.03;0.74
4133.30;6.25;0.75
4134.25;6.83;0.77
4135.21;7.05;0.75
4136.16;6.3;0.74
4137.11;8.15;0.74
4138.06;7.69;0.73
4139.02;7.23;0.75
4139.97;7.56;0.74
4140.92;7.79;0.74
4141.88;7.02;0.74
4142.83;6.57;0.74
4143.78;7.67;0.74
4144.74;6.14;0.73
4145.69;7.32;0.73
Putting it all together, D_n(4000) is 1.9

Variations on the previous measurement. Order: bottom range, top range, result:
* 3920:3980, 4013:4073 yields 2.04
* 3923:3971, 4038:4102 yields 2.16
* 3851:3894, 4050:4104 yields 2.02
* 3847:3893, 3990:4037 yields 2.01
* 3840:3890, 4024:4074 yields 2.11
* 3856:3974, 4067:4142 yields 1.95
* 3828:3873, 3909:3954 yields 1.23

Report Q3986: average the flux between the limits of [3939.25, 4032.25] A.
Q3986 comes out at 5.89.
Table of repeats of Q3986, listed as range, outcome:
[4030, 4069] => 7.23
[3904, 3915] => 5.09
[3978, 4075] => 7.19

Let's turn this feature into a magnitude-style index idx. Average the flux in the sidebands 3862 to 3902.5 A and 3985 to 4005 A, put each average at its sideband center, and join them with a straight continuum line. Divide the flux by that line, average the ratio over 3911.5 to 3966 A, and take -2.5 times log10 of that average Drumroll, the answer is 0.35 mag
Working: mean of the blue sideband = 4.32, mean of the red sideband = 7.02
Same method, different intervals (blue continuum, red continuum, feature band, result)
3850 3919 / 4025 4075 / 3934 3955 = 0.32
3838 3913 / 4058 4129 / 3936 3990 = 0.20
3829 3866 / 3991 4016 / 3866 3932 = 0.04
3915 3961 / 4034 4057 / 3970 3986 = 0.07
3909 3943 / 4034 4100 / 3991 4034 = -0.23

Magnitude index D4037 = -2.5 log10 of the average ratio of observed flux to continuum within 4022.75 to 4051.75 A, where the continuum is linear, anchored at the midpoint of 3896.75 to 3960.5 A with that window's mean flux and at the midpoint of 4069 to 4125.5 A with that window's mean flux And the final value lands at -0.157 mag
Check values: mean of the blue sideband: 4.37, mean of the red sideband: 7.31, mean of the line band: 7.23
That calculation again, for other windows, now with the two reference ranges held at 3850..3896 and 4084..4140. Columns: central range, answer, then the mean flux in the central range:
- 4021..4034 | -0.16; 7.1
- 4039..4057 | -0.17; 7.53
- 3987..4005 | -0.24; 7.09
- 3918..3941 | 0.47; 3.09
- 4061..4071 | -0.06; 7.07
